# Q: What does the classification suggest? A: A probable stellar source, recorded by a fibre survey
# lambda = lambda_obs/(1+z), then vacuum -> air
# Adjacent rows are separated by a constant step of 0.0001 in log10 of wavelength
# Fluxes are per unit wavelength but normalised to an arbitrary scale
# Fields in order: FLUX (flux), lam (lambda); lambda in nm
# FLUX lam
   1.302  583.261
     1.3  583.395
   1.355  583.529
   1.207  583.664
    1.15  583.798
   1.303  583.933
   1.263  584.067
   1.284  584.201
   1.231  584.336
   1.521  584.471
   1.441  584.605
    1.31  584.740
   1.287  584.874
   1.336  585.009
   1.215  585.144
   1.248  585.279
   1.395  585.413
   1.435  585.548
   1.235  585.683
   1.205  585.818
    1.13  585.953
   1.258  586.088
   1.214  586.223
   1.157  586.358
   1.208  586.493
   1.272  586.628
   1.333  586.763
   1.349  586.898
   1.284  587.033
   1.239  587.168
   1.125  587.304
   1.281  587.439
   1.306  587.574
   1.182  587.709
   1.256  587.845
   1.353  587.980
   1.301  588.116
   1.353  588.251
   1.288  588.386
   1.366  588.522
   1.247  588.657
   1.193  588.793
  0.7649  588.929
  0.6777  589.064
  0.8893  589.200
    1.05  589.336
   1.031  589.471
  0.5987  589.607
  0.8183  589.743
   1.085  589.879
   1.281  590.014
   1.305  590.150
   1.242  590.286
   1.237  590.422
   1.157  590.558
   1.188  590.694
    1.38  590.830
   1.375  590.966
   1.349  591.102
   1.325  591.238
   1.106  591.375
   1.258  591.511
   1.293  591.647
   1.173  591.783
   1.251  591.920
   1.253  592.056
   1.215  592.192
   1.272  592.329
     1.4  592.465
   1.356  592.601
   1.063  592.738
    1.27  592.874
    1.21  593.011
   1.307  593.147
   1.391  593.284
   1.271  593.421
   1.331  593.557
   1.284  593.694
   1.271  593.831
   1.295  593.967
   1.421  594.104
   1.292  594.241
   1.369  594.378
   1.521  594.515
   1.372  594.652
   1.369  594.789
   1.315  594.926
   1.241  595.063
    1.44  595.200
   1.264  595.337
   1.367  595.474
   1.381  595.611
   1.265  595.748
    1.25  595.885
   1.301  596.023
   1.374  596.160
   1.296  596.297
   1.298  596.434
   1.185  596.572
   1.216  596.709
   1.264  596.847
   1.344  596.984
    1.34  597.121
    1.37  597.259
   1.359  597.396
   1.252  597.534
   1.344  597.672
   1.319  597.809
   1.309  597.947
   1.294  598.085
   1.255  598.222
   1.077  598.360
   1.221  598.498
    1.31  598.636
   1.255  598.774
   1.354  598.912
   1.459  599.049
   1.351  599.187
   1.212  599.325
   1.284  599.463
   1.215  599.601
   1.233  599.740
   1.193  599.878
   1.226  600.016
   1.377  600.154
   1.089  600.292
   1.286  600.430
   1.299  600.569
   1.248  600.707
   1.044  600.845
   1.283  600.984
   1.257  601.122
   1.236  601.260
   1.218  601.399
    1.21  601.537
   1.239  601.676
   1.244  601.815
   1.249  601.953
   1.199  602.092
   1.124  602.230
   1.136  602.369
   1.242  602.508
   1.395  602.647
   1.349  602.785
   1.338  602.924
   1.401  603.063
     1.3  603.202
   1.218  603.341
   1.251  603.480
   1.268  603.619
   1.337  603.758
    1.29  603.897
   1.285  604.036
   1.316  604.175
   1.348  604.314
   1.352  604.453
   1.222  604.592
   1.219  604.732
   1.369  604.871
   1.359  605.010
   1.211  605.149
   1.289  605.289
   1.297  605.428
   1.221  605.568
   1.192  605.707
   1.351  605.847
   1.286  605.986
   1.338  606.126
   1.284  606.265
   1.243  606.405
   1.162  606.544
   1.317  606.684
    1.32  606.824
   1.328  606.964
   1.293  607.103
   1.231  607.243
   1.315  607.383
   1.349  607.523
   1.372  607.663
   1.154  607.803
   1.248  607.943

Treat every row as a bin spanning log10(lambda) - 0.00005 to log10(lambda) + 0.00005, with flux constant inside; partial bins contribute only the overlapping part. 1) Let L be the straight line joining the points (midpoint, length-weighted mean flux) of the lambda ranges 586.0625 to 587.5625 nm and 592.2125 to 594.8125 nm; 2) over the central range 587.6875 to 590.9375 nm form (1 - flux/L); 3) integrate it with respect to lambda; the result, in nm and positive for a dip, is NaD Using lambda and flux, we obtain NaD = 0.35 nm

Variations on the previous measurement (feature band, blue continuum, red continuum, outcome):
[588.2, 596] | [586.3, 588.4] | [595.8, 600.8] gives 0.23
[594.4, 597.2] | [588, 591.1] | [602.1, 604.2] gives -0.28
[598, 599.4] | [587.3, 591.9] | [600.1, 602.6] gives -0.08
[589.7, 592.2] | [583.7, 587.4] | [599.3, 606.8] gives 0.08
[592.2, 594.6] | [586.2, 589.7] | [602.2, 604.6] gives -0.20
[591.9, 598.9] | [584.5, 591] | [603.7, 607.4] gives -0.33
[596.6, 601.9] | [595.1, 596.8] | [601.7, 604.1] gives 0.09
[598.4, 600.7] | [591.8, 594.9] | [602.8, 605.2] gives 0.06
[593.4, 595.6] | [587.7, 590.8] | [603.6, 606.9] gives -0.30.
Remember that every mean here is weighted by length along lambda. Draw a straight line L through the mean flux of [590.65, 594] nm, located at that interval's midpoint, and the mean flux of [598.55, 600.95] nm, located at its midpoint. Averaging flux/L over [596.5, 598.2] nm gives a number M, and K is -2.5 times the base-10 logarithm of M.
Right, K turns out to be -0.03 mag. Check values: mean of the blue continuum 1.28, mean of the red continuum 1.26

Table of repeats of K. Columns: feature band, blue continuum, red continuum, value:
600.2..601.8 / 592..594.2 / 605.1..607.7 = 0.06 mag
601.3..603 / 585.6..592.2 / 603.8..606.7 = 0.02 mag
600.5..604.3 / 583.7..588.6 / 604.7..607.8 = 0.02 mag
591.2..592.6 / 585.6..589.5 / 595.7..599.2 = -0.02 mag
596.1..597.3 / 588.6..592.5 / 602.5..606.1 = -0.07 mag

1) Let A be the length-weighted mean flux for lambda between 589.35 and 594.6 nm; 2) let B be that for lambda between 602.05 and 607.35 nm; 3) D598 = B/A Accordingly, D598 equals 1.03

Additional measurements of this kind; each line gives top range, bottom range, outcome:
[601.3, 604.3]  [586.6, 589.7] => 1.09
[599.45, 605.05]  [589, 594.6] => 1.04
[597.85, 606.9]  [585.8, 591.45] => 1.07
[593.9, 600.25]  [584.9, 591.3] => 1.08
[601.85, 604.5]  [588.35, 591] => 1.16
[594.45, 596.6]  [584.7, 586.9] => 1.05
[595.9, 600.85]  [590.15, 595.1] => 0.99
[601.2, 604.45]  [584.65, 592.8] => 1.05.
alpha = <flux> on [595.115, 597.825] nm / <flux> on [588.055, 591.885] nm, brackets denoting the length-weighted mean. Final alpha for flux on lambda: 1.1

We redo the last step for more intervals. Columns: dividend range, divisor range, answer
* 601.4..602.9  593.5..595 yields 0.92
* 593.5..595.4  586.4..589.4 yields 1.12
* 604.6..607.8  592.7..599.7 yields 0.99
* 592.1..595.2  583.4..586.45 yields 1.03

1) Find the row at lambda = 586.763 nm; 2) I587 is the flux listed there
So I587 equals 1.333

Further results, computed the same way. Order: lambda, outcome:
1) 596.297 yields 1.296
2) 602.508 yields 1.242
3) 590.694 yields 1.188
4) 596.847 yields 1.264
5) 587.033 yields 1.284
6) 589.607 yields 0.5987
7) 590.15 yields 1.305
